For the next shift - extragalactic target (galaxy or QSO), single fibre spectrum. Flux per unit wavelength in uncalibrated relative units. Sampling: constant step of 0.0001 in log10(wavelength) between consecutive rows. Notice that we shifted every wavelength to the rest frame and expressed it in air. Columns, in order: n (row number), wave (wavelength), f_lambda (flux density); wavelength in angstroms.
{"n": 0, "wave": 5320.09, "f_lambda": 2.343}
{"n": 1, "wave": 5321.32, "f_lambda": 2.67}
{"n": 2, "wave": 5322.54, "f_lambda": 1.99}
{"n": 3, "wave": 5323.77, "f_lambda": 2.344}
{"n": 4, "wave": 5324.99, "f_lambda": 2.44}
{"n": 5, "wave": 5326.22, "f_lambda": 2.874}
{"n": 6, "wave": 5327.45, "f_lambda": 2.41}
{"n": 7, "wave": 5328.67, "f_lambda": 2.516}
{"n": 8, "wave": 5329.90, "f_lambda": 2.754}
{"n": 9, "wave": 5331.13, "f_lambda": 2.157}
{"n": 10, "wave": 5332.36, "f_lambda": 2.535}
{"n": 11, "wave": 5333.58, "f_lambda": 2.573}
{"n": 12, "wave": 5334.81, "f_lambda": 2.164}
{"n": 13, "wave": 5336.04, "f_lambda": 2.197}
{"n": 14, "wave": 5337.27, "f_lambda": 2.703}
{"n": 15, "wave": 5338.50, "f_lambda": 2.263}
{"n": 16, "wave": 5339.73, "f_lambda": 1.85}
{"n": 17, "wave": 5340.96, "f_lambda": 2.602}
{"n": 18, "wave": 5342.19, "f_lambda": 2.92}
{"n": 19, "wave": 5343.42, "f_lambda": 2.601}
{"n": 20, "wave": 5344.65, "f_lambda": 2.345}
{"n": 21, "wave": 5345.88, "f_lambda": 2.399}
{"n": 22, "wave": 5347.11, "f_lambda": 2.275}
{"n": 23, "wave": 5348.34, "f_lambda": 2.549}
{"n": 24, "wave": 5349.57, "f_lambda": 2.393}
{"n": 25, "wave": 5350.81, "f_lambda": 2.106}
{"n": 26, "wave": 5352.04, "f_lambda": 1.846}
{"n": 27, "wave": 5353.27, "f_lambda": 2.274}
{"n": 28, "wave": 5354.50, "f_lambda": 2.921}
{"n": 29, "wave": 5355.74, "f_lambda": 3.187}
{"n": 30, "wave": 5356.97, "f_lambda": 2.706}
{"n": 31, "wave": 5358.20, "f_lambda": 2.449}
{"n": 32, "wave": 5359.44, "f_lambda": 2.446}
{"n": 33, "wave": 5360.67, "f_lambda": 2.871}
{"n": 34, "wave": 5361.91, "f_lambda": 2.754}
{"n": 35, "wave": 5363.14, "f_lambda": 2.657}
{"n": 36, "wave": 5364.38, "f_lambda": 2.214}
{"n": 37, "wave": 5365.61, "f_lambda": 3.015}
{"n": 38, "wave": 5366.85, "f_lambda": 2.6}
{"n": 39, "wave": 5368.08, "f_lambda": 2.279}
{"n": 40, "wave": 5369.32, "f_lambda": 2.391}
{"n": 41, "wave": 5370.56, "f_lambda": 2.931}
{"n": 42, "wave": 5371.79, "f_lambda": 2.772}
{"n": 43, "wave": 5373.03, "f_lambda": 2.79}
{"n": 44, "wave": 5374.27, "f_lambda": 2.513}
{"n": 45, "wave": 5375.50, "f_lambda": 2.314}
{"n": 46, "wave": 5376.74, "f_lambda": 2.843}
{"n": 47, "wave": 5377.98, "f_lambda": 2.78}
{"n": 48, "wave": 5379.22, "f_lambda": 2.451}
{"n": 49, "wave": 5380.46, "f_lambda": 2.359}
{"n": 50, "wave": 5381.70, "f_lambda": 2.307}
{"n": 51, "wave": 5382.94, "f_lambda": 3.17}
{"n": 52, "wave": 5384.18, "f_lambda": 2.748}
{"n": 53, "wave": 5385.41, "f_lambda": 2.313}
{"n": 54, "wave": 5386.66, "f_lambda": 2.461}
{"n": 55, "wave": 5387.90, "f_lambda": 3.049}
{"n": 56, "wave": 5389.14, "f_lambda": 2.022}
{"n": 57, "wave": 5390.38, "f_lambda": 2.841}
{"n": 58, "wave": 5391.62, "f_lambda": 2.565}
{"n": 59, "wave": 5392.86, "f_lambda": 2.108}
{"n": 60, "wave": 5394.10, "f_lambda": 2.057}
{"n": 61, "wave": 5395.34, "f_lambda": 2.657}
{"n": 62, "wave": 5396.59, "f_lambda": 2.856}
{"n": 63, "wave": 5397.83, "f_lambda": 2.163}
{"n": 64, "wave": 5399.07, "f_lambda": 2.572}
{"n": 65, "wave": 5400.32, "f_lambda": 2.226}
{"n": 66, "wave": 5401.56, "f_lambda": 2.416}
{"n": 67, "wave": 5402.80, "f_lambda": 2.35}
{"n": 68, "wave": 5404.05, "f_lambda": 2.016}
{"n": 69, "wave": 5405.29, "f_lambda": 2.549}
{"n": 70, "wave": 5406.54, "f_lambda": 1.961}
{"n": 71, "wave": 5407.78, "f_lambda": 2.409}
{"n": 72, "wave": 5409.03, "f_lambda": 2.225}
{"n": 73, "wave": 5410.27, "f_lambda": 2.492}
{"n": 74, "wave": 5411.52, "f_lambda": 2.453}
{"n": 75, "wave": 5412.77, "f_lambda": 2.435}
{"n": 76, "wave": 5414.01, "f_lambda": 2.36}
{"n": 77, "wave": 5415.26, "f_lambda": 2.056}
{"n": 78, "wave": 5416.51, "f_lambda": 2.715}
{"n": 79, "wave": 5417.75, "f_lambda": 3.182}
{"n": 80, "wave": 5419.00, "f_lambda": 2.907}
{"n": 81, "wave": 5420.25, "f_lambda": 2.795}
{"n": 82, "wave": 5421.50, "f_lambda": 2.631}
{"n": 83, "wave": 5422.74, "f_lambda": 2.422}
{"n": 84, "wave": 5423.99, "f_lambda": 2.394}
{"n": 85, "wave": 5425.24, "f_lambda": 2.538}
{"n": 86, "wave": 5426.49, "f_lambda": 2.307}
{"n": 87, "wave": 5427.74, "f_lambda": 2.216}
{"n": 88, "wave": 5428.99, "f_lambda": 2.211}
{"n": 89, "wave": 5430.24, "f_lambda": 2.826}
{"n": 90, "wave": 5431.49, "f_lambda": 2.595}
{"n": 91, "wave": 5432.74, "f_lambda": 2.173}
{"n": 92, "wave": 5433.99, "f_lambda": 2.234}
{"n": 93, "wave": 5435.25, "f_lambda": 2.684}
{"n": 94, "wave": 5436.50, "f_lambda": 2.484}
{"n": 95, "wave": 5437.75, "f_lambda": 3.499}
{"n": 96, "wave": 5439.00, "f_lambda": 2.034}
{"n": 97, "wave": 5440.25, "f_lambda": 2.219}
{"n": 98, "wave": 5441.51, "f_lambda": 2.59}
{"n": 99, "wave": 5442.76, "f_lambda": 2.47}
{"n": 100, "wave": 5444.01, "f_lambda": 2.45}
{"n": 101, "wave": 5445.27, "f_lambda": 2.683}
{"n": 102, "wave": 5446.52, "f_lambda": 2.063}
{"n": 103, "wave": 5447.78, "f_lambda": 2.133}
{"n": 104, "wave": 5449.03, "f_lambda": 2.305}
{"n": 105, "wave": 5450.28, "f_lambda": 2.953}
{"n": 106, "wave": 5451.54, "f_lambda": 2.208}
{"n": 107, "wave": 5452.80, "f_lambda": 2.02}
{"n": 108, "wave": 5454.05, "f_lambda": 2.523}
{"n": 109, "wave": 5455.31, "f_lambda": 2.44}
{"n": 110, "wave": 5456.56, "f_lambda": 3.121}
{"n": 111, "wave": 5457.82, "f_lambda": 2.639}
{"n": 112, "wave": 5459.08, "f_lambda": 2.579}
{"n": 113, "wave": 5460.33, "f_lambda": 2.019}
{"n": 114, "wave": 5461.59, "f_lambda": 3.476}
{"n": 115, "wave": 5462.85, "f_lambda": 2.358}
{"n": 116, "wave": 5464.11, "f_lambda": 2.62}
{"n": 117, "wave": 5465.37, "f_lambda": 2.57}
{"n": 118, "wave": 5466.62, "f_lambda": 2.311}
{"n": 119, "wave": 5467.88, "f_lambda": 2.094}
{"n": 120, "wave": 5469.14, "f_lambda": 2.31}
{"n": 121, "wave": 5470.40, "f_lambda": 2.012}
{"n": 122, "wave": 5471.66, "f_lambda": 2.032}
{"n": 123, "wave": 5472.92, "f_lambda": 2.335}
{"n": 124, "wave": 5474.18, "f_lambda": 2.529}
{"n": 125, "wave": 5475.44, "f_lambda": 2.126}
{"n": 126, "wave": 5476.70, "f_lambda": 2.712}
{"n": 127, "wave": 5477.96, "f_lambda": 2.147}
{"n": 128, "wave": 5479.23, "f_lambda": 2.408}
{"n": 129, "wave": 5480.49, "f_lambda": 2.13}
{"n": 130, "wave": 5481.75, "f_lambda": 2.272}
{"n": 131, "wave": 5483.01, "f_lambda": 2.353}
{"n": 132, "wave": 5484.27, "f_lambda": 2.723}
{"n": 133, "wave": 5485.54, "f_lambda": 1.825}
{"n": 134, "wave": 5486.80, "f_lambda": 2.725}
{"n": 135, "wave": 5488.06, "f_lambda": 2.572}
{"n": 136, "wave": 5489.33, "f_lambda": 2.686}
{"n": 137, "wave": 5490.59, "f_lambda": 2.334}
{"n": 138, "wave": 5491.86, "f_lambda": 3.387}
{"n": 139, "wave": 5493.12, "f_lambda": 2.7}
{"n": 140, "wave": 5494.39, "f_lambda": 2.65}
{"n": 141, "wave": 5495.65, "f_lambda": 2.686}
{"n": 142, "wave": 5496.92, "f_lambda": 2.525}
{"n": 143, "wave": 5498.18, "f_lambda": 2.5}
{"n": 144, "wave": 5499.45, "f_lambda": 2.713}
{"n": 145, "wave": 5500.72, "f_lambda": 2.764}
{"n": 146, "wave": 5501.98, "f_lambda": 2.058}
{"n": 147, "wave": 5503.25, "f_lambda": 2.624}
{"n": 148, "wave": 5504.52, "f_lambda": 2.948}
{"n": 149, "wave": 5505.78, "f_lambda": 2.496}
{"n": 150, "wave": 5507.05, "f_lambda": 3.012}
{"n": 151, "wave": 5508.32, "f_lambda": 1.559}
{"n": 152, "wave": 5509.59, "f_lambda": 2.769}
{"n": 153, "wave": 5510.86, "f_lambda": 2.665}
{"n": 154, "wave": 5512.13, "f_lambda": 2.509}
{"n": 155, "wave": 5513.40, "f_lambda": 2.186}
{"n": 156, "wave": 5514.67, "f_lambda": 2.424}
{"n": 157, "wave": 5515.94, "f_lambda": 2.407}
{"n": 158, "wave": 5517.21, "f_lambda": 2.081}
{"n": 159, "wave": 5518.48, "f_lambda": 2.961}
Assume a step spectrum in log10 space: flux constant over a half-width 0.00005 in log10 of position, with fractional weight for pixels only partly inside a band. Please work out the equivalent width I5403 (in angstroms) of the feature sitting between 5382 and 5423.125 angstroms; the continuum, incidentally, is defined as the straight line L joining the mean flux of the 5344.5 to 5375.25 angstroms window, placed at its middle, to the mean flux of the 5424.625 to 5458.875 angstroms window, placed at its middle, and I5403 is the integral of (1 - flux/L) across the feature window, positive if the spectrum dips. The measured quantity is 0.28 angstroms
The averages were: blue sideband 2.55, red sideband 2.47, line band 2.49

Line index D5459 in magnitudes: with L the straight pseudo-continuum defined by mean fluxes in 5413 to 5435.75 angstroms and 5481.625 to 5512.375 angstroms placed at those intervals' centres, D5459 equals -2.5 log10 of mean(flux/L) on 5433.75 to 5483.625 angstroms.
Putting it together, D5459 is 0.047 mag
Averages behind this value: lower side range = 2.51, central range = 2.43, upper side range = 2.57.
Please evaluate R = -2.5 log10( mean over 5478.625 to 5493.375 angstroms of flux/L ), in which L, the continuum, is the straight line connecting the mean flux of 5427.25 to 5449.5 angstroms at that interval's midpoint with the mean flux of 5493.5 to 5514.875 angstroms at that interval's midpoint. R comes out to 0.002 mag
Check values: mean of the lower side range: 2.44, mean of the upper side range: 2.54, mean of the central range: 2.51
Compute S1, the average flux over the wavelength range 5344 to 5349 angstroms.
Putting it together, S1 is 2.4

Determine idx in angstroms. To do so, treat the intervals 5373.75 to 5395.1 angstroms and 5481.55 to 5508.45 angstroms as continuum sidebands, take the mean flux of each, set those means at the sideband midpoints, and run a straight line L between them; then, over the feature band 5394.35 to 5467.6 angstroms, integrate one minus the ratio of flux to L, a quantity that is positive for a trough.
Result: 2.1 angstroms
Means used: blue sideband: 2.53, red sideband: 2.57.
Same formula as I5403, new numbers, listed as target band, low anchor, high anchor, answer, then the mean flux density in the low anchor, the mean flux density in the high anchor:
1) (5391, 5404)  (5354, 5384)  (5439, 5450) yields 0.8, 2.65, 2.36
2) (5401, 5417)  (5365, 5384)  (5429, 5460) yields 1.4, 2.64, 2.49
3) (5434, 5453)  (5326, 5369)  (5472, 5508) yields 0.4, 2.49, 2.52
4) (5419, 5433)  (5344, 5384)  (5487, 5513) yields 0.5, 2.56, 2.61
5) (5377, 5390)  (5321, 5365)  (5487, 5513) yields -0.4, 2.47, 2.61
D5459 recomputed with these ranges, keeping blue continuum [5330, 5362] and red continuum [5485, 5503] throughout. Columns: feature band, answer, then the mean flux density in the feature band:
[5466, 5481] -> 0.138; 2.26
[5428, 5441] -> 0.021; 2.49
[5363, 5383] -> -0.046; 2.59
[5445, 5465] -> 0.020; 2.51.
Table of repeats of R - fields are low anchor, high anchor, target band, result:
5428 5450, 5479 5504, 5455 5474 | 0.01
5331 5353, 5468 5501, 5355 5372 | -0.12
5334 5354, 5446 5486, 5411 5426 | -0.09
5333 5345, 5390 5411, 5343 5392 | -0.07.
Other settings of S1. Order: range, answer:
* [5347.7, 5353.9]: 2.24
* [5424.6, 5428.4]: 2.35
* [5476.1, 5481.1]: 2.35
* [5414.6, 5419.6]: 2.71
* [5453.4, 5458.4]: 2.68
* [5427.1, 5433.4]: 2.4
